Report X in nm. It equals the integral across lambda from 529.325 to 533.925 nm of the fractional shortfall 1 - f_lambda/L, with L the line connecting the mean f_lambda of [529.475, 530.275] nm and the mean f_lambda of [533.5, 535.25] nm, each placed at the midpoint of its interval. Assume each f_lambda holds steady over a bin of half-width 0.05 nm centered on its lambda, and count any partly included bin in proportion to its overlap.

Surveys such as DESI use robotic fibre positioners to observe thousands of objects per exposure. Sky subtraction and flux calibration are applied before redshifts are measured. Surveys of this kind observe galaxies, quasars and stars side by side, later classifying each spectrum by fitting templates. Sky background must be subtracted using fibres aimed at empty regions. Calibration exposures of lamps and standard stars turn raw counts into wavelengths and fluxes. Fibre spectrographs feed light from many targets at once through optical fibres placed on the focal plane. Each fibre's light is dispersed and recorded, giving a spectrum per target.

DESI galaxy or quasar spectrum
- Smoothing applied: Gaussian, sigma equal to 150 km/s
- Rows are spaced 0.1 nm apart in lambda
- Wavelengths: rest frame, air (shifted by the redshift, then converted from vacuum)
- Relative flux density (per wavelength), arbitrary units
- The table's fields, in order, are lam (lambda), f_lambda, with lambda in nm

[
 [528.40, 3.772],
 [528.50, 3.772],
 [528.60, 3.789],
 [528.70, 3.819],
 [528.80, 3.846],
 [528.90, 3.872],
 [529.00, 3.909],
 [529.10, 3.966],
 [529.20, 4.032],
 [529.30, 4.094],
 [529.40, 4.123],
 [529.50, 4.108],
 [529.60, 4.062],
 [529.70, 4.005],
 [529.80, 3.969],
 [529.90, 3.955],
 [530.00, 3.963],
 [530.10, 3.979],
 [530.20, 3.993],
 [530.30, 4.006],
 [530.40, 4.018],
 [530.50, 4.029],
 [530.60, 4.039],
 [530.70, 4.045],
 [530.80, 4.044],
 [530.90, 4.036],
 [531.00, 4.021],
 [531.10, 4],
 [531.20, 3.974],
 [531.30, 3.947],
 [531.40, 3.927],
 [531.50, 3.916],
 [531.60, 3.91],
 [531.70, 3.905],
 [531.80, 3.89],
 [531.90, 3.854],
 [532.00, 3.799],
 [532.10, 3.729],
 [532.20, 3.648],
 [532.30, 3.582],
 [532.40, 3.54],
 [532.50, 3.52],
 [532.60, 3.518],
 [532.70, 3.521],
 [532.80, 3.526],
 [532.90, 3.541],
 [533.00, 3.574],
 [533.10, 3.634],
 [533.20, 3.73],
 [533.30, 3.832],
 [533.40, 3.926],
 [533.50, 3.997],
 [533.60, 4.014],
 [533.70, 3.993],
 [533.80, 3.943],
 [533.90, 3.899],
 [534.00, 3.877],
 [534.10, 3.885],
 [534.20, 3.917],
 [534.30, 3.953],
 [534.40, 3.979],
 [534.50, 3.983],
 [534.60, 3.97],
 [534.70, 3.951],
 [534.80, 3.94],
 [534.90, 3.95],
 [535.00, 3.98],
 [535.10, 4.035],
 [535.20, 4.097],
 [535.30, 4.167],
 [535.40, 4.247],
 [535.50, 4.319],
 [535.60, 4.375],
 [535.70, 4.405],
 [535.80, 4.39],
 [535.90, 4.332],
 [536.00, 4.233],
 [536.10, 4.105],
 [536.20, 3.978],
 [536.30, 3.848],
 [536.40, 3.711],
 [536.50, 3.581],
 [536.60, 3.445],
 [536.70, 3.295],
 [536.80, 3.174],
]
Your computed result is 0.13 nm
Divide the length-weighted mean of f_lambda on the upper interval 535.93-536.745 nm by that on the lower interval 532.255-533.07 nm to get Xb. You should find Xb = 1.07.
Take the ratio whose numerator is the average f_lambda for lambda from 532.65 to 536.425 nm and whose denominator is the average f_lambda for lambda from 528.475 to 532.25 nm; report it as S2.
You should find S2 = 1.01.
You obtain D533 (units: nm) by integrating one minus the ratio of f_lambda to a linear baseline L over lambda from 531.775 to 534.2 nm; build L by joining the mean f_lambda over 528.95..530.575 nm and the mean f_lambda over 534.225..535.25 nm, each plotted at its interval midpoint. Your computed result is 0.15 nm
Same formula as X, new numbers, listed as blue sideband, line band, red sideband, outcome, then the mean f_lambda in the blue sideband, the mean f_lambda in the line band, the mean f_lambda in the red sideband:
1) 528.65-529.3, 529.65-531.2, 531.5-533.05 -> -0.08 nm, 3.92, 4.01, 3.68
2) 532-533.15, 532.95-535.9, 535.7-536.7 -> -0.18 nm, 3.59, 4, 3.95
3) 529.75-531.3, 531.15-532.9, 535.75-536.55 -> 0.12 nm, 4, 3.74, 4.02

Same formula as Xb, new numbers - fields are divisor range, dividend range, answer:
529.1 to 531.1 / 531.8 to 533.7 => 0.92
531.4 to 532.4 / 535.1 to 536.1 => 1.12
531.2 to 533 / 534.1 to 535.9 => 1.10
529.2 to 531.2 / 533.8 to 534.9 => 0.98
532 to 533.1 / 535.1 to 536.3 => 1.18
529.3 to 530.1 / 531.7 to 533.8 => 0.93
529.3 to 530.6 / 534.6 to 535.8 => 1.03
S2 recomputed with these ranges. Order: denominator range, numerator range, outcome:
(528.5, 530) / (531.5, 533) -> 0.93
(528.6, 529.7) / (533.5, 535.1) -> 0.99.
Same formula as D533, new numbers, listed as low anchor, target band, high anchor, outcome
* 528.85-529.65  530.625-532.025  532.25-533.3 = -0.071 nm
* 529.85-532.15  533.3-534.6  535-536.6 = 0.032 nm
